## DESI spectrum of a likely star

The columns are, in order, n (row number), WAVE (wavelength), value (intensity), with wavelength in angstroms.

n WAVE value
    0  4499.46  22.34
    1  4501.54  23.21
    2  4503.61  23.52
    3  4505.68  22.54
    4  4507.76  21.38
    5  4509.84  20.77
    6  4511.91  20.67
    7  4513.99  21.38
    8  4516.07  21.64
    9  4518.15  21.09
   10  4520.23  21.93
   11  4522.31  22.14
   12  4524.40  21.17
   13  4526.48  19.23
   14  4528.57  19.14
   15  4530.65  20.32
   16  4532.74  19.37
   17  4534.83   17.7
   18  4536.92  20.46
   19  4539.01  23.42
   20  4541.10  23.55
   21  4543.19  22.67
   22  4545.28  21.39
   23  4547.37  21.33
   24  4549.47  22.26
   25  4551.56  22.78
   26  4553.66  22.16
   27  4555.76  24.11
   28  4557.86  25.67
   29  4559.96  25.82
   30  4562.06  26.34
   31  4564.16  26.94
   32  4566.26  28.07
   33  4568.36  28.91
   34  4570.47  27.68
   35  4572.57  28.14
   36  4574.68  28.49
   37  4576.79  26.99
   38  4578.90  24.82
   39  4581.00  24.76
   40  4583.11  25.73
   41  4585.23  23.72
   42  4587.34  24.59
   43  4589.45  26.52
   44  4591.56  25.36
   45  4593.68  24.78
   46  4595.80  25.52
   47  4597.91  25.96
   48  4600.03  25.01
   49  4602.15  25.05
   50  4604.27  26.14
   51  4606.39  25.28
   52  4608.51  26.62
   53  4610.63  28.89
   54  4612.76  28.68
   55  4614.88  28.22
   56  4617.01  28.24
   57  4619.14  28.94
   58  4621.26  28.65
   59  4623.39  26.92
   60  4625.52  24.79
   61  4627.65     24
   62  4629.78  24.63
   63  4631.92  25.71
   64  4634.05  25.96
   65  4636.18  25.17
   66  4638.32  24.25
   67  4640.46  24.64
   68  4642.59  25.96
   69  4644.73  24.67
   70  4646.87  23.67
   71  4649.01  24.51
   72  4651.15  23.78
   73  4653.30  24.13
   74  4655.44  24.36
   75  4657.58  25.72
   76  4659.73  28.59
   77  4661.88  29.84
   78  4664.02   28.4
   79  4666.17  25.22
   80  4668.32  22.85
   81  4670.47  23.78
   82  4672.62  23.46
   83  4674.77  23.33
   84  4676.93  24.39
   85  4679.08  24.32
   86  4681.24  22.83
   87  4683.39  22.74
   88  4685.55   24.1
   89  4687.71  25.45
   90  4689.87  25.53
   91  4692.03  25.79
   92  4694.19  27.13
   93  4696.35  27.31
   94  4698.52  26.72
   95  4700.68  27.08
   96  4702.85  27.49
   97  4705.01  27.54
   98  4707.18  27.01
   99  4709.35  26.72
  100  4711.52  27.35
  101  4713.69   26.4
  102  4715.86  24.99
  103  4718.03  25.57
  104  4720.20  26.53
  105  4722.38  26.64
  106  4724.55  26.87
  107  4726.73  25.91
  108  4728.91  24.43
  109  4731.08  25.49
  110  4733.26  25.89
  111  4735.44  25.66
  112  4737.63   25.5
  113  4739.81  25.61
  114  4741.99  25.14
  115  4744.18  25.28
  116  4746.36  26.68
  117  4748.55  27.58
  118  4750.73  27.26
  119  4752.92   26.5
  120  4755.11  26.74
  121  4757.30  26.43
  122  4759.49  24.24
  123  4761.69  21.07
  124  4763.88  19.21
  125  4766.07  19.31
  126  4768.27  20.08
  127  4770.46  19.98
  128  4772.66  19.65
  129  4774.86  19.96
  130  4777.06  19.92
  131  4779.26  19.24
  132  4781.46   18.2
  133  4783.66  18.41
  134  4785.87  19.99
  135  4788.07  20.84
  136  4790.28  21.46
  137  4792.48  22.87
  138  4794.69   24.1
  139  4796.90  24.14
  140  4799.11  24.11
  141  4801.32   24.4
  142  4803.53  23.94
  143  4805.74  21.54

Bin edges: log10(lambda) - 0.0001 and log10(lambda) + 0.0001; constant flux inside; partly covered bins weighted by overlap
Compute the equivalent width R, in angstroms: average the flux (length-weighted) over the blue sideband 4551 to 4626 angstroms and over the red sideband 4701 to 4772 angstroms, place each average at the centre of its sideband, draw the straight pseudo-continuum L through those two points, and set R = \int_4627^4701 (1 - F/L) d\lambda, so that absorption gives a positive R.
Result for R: 1.7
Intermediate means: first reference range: 26.3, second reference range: 25.2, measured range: 25.1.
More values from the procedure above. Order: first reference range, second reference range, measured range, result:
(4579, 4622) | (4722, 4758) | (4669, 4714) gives 1.1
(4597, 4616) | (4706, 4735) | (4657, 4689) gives 1.7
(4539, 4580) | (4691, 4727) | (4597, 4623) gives -1.5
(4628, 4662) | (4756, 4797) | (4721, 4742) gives -3.1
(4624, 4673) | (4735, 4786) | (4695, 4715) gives -2.5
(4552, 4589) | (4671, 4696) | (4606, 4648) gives -1.5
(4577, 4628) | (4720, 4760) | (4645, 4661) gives 0.7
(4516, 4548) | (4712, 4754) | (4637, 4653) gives -0.4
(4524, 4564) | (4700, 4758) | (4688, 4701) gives -0.5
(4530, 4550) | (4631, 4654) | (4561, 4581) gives -4.4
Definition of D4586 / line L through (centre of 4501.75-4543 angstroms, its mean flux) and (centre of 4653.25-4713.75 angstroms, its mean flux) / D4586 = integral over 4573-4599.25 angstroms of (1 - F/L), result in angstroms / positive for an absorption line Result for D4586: -3.1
